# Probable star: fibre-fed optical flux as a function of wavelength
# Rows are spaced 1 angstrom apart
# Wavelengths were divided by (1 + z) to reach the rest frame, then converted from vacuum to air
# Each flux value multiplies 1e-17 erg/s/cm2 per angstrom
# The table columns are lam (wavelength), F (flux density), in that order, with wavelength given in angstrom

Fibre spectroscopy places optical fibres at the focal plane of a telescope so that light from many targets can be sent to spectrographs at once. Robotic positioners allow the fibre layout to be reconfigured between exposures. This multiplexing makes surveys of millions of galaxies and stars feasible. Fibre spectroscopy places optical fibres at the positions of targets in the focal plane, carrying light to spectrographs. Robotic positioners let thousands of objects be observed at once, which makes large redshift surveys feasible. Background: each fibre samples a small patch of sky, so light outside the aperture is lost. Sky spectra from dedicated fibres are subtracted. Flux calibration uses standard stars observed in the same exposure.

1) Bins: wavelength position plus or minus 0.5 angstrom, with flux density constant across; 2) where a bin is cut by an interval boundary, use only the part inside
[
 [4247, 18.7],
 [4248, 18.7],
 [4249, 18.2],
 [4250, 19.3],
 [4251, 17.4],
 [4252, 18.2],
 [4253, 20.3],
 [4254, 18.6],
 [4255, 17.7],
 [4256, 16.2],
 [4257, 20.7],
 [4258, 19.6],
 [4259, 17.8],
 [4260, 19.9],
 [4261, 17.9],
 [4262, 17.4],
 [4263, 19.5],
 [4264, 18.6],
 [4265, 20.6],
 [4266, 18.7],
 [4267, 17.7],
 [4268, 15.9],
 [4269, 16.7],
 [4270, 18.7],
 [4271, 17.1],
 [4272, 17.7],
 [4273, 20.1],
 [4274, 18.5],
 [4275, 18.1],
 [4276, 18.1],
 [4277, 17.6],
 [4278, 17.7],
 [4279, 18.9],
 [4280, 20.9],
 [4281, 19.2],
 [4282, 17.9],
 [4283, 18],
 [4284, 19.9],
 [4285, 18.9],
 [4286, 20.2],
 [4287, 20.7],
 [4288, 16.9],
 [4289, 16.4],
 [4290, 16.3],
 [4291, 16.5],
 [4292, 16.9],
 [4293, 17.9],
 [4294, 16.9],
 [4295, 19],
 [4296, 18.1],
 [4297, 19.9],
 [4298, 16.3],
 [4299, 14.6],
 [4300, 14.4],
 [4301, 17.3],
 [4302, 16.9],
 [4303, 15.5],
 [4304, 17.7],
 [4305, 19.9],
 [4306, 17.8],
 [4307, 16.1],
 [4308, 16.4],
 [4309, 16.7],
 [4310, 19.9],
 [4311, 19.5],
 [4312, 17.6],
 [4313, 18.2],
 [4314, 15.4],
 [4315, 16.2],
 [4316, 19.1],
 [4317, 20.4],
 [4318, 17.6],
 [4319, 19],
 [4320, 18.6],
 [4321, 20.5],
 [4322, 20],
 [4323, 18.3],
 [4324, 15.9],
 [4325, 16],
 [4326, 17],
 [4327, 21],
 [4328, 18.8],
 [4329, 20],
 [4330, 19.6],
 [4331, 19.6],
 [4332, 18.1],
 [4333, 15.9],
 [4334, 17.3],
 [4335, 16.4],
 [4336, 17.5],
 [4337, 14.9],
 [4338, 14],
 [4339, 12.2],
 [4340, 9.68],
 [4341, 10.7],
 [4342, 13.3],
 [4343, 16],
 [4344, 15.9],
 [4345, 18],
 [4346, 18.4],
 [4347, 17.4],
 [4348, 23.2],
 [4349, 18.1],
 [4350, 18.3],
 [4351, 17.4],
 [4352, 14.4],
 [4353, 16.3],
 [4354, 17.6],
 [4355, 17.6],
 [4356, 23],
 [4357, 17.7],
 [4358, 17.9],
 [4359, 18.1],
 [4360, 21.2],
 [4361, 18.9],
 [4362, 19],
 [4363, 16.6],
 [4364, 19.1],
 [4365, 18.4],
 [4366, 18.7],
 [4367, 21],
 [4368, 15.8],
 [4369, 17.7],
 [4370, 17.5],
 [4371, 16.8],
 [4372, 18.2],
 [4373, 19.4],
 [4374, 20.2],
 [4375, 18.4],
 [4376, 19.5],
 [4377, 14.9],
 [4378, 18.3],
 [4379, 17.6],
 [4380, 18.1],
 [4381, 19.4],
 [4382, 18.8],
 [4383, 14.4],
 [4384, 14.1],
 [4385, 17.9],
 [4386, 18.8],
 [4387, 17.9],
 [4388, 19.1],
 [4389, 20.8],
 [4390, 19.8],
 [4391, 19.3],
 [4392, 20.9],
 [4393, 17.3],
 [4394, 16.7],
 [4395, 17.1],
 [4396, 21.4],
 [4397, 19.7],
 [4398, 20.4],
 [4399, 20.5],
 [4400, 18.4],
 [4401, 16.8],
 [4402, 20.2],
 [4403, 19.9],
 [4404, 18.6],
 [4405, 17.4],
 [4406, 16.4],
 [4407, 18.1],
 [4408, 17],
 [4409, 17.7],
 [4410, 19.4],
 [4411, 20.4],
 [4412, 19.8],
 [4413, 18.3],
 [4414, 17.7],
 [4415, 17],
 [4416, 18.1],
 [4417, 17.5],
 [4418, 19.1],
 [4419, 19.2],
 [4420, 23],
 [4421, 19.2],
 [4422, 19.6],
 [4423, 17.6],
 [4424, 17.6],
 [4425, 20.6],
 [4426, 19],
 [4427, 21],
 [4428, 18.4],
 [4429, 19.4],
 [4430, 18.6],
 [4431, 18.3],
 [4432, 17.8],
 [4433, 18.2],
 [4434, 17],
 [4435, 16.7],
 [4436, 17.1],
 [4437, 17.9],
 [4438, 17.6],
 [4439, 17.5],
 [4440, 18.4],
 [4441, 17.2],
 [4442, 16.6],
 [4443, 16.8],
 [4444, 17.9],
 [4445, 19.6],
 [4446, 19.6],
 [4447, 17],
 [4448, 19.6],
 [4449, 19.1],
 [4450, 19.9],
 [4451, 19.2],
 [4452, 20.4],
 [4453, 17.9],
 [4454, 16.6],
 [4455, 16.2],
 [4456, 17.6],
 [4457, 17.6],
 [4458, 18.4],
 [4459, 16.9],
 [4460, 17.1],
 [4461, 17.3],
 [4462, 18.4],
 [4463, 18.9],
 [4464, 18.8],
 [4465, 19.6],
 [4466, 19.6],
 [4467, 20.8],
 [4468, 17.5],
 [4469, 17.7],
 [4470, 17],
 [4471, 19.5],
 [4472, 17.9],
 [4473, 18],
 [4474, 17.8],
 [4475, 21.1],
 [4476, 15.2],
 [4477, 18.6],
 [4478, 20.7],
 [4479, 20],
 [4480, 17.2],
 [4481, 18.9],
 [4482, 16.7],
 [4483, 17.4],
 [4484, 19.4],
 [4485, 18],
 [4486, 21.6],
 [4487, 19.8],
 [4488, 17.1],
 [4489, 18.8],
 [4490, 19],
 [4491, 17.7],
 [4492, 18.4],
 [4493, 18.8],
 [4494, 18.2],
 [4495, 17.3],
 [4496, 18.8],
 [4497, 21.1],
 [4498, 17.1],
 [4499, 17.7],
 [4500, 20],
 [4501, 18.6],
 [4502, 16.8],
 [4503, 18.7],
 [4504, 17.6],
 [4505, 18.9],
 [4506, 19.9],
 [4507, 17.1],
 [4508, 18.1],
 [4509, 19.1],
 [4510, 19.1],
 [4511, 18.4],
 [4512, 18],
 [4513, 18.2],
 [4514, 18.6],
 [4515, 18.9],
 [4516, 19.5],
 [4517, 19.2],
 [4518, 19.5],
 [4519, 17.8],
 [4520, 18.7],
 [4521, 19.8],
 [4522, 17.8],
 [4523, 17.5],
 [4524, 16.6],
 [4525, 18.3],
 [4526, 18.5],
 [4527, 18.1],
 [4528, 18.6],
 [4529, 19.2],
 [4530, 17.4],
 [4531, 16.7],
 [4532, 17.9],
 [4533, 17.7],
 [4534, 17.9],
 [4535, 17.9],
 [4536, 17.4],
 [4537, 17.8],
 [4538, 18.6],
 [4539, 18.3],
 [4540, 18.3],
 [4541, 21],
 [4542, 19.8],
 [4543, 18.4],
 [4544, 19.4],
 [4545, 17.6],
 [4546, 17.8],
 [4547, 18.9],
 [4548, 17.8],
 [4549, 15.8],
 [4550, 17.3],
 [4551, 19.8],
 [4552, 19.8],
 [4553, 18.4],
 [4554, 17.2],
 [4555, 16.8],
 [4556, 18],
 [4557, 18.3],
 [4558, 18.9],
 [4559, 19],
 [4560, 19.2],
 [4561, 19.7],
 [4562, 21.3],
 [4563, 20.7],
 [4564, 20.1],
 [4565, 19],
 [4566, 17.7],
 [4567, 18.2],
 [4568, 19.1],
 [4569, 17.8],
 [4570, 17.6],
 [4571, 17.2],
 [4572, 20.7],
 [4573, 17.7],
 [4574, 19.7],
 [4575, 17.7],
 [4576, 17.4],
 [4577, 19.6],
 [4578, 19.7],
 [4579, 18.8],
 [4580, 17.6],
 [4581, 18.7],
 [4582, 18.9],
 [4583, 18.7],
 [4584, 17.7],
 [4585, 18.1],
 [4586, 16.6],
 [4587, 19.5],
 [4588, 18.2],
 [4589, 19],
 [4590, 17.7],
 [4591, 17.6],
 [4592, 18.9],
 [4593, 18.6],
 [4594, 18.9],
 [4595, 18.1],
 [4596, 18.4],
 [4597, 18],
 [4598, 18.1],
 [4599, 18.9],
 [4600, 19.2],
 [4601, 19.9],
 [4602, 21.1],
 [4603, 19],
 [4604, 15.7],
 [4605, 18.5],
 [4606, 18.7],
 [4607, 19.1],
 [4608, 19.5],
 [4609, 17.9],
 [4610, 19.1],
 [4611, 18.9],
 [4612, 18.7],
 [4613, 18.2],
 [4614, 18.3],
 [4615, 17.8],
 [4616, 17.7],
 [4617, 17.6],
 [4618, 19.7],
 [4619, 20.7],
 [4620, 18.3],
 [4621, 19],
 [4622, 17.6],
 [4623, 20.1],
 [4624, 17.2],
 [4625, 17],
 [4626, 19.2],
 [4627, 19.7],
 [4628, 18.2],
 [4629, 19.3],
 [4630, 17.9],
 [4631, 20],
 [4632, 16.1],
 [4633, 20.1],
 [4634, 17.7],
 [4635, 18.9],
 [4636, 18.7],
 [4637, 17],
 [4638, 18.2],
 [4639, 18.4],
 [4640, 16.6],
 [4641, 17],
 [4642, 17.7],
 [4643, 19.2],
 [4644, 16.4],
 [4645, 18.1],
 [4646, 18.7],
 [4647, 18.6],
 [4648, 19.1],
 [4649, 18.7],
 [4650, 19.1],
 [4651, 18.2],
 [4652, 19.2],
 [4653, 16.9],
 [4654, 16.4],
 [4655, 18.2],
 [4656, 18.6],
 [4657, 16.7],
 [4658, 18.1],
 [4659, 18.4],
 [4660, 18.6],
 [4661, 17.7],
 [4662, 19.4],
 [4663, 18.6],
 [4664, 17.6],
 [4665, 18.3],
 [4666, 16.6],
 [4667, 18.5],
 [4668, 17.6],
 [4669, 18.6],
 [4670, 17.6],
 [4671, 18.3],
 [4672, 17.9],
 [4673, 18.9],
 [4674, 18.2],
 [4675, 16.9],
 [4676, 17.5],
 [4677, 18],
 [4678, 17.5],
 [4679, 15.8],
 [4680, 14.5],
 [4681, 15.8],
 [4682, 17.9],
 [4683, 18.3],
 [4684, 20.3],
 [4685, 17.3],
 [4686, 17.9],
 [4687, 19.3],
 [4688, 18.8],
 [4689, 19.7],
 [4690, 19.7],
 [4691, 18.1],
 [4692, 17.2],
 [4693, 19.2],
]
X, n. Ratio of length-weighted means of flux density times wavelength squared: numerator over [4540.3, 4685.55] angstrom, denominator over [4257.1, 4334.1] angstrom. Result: 1.17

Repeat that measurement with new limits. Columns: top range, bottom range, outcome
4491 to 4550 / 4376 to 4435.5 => 1.04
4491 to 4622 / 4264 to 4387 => 1.16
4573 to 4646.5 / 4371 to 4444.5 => 1.10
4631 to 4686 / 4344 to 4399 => 1.11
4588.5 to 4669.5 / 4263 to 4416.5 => 1.16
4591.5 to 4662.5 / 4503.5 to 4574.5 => 1.03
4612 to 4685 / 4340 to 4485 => 1.10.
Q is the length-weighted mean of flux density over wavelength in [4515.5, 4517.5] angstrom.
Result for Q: 19.4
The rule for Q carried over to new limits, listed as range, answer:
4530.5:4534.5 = 17.5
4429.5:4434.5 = 18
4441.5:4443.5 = 16.7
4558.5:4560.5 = 19.1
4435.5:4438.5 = 17.5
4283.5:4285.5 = 19.4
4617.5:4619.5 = 20.2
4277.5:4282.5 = 18.9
